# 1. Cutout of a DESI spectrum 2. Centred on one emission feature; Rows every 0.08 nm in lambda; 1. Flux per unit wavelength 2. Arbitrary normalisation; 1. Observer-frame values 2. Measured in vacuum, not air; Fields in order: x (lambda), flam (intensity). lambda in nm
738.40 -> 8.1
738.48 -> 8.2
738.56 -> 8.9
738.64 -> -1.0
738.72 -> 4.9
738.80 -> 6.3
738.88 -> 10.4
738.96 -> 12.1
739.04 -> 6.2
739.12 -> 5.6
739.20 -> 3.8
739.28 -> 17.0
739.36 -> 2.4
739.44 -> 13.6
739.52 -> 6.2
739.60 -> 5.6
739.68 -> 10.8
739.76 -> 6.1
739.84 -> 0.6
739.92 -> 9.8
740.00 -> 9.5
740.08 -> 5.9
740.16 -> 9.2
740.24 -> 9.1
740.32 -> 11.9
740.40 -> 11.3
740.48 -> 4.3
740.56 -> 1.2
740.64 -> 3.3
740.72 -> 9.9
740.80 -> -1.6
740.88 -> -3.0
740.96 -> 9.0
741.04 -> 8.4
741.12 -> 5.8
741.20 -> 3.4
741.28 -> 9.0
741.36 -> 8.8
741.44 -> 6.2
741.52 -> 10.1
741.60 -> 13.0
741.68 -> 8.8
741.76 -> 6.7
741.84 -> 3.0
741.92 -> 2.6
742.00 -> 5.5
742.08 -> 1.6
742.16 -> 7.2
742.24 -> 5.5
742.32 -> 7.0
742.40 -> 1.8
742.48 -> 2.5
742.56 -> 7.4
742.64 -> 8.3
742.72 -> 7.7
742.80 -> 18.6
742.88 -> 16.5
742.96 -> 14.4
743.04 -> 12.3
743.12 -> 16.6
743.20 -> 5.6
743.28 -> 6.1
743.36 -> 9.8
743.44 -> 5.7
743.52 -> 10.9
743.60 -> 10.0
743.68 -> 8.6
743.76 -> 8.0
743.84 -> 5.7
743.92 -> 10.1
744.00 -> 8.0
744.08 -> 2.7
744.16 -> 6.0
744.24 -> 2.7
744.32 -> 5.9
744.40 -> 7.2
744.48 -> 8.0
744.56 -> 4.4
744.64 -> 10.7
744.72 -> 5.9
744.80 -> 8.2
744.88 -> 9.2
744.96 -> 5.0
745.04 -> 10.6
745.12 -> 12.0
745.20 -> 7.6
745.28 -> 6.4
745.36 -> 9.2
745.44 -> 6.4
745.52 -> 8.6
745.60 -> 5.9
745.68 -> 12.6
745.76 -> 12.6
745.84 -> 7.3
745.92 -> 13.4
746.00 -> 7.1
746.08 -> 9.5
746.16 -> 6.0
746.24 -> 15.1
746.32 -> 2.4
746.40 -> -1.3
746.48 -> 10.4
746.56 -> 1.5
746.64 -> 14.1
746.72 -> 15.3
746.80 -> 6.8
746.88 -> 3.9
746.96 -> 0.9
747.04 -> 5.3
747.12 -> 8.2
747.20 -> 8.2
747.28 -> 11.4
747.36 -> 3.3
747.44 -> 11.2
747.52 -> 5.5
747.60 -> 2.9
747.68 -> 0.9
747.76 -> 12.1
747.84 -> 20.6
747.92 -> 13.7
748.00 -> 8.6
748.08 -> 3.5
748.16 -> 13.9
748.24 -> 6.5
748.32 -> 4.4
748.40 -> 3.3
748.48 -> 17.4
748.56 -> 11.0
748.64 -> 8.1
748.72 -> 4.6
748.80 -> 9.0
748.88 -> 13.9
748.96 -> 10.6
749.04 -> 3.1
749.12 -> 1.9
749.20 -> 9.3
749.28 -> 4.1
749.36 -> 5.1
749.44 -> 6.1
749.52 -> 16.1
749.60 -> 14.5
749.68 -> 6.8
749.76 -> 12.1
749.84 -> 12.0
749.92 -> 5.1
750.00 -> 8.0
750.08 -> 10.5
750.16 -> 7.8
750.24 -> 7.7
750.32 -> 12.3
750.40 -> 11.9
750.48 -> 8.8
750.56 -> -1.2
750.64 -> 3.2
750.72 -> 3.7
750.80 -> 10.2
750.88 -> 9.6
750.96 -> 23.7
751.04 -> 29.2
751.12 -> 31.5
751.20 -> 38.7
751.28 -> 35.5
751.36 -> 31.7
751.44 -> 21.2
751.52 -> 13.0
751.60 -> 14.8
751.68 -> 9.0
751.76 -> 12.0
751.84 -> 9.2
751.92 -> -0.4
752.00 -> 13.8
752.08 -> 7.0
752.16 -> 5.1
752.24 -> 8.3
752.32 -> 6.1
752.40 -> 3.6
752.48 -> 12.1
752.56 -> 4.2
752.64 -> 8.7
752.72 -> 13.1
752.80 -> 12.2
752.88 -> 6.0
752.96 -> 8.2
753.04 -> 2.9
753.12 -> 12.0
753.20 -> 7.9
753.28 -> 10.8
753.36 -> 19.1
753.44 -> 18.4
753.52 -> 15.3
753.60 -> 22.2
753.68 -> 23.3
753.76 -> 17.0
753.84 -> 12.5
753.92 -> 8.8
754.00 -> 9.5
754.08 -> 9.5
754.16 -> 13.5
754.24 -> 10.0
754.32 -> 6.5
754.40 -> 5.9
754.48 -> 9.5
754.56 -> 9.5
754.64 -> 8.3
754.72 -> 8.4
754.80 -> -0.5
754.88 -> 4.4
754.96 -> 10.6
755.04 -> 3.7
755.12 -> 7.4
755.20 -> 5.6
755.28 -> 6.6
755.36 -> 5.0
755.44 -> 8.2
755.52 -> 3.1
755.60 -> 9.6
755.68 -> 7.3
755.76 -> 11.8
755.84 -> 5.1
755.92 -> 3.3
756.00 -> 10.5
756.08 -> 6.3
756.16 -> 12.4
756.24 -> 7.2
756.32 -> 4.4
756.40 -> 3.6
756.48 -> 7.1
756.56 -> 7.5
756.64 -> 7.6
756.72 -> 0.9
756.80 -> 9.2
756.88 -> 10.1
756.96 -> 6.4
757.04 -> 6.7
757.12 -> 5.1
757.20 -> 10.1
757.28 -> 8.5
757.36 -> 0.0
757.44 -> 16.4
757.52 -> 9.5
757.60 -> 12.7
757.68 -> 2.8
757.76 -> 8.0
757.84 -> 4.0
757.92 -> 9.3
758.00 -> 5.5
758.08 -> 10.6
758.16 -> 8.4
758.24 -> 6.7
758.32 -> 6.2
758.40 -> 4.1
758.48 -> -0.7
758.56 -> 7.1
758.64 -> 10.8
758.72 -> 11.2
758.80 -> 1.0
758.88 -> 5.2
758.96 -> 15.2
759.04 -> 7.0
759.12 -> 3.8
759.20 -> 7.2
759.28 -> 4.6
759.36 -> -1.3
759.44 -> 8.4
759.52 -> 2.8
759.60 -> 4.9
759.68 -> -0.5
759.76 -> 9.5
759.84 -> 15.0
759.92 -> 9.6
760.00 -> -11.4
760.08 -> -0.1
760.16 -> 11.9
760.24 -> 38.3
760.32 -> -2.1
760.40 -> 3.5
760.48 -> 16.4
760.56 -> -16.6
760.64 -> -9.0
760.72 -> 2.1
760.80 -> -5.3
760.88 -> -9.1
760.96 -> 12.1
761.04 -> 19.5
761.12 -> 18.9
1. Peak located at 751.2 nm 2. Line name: H-alpha 6563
